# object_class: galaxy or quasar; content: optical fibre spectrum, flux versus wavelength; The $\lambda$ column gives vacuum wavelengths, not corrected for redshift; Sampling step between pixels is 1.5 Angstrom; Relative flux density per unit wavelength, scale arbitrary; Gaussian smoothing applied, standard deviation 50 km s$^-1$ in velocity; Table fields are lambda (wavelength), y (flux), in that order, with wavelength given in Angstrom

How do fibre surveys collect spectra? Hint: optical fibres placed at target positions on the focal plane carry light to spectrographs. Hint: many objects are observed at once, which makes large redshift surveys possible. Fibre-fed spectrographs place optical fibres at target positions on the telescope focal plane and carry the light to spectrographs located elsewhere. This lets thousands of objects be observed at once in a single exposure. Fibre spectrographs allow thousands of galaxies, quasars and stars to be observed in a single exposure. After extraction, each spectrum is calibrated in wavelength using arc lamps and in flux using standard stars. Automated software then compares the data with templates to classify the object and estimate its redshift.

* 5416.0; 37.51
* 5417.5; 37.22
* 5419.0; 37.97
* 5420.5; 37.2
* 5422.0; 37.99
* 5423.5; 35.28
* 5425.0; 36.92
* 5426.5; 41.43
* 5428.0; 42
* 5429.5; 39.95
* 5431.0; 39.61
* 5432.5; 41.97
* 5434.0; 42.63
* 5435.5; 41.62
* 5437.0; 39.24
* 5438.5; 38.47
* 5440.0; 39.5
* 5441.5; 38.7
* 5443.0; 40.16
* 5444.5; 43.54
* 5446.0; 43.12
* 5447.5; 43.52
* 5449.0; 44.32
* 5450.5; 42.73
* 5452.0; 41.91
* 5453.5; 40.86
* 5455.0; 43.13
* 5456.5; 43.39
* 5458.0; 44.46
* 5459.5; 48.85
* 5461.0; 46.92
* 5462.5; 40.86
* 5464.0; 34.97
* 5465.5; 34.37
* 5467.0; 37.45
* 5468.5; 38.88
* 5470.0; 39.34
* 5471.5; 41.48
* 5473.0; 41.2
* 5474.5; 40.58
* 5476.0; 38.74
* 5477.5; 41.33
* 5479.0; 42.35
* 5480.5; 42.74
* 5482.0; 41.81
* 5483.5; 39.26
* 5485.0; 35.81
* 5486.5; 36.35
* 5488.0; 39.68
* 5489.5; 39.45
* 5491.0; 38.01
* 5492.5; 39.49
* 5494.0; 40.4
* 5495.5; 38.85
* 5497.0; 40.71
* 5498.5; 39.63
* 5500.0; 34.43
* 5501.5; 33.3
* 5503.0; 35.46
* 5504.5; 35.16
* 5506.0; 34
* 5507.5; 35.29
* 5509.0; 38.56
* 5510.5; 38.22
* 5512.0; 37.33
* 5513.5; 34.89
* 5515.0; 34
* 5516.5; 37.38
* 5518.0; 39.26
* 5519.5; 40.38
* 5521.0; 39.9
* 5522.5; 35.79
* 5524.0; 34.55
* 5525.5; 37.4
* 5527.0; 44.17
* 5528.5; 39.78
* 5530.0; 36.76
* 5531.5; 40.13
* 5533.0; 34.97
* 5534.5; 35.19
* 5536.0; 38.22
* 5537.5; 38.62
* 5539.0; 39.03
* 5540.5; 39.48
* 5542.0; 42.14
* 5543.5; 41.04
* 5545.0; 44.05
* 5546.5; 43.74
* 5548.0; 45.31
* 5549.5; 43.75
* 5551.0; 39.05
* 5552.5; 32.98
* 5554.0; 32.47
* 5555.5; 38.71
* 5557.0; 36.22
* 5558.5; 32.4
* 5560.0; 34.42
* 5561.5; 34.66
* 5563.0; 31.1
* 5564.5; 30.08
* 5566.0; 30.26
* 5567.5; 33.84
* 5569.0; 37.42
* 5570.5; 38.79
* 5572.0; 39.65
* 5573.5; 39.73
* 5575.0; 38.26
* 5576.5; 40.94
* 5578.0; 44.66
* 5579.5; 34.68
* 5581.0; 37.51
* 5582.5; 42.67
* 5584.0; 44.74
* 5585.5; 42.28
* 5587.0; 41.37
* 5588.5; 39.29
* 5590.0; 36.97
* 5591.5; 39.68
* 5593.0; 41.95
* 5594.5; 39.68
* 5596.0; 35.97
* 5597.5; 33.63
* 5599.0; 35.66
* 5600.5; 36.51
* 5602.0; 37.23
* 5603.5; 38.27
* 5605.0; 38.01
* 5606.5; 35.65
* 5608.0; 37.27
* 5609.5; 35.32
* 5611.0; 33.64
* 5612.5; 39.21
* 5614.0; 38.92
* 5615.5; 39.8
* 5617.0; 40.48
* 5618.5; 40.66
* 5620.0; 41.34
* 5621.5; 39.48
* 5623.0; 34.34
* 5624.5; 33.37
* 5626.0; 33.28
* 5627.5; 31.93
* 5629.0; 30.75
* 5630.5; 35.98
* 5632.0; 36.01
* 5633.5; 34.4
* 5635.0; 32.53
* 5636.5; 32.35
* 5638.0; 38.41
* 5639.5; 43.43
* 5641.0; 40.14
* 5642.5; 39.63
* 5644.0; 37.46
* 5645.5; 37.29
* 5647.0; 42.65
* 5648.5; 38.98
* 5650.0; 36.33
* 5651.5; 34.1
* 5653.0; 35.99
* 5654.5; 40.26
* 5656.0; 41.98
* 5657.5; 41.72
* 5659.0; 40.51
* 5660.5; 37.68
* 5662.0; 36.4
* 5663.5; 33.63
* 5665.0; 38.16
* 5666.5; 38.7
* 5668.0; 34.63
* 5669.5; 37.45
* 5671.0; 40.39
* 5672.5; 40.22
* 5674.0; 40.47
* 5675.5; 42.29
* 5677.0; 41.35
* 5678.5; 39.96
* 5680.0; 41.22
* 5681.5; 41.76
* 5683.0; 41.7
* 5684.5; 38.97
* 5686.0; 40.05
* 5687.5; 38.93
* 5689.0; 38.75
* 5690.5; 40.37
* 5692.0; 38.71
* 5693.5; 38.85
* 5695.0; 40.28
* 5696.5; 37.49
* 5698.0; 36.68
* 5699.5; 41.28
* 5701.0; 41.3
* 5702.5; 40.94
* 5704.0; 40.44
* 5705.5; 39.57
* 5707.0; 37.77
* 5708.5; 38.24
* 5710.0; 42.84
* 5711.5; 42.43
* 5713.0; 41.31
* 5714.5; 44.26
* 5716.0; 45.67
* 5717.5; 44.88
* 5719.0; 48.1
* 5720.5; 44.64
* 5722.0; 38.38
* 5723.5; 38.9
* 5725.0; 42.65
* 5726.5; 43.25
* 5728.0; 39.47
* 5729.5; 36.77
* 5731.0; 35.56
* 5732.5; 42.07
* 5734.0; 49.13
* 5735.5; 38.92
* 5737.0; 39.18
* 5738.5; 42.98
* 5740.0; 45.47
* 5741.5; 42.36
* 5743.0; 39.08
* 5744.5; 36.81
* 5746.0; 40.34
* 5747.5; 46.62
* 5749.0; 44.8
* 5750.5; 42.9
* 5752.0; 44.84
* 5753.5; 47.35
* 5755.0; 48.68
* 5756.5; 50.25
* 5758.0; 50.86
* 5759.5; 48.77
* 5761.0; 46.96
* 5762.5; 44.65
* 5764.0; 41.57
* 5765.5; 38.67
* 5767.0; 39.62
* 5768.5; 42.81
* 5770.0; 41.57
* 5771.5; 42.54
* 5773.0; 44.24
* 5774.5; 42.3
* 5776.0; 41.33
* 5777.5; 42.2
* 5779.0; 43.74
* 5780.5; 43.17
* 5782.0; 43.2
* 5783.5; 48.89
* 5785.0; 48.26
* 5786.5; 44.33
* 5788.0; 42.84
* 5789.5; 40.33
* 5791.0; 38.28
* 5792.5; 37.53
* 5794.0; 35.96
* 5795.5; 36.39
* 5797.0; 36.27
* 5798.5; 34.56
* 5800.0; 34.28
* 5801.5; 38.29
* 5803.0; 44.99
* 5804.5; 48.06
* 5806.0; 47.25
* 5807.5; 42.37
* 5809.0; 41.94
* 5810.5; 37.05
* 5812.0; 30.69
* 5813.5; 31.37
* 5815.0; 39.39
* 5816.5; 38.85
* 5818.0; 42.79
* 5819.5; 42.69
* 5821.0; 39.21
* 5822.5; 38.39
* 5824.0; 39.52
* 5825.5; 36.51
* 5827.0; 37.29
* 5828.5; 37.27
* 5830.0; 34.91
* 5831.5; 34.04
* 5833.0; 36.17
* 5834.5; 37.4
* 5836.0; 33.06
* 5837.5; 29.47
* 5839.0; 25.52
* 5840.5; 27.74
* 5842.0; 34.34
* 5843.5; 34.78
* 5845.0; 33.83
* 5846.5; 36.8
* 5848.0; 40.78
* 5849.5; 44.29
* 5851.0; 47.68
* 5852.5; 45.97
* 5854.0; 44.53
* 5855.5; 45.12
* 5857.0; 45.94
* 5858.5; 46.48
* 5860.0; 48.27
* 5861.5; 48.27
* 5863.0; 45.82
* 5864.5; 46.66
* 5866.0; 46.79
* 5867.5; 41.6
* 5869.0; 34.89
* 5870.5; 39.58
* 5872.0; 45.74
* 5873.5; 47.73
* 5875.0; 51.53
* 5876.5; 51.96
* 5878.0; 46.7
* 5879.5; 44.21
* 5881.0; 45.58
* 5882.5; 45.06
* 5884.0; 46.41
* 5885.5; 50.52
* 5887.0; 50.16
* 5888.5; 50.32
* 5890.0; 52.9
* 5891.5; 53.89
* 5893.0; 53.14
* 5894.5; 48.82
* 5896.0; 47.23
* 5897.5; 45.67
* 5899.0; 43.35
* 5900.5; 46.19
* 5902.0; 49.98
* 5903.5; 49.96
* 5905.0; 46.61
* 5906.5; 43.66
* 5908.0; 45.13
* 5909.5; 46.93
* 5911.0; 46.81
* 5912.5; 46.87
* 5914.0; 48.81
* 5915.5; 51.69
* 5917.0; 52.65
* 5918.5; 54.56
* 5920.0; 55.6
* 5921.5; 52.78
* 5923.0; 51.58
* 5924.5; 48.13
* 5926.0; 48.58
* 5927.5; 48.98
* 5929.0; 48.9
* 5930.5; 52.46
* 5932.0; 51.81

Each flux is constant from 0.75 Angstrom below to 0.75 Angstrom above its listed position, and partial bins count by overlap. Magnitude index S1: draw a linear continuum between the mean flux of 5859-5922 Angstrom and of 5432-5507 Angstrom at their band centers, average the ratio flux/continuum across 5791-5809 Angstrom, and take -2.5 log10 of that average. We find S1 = 0.17 mag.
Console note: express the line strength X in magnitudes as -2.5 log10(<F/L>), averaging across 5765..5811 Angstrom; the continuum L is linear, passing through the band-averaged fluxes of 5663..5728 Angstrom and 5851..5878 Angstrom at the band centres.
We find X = 0.05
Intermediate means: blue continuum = 40.4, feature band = 41.4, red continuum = 45.8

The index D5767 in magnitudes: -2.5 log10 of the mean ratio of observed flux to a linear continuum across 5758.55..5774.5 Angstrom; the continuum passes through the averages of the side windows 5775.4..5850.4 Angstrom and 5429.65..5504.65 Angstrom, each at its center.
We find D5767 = -0.12 mag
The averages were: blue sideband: 40.3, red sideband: 38.6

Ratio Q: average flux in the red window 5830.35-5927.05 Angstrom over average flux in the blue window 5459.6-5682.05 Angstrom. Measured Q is 1.18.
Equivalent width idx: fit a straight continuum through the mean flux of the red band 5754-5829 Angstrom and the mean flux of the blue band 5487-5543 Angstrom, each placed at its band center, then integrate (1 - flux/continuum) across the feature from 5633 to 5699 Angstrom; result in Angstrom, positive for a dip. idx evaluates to 1.8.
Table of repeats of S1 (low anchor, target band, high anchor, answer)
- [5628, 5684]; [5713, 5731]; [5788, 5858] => -0.10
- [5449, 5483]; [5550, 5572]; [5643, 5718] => 0.17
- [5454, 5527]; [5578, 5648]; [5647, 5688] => 0.04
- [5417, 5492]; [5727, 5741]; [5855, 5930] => 0.10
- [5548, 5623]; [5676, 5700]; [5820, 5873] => -0.04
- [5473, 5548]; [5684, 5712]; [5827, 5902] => 0.04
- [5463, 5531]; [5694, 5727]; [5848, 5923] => 0.05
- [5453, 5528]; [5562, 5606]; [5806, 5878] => 0.04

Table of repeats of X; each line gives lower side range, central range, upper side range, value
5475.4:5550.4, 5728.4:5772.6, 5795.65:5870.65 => -0.10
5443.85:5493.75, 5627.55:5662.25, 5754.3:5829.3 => 0.10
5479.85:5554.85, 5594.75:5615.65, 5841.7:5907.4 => 0.10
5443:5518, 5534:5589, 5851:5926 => 0.08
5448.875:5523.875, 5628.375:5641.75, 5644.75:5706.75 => 0.09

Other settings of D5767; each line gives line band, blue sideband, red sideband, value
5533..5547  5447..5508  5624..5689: -0.02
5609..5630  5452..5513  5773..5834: 0.08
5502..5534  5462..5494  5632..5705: 0.05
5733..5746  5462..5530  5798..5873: -0.07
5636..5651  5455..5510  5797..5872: 0.02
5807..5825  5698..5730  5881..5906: 0.18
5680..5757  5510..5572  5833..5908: -0.01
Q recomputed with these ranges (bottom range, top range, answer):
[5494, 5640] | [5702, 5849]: 1.08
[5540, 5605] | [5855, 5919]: 1.24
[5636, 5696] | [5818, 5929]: 1.14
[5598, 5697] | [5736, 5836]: 1.08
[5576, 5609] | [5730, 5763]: 1.13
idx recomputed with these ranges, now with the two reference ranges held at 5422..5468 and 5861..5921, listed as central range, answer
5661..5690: 3.4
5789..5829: 6.6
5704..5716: 1.0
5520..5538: 1.8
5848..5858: 0.4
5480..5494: 0.8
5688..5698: 1.3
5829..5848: 5.4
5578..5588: 0.5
